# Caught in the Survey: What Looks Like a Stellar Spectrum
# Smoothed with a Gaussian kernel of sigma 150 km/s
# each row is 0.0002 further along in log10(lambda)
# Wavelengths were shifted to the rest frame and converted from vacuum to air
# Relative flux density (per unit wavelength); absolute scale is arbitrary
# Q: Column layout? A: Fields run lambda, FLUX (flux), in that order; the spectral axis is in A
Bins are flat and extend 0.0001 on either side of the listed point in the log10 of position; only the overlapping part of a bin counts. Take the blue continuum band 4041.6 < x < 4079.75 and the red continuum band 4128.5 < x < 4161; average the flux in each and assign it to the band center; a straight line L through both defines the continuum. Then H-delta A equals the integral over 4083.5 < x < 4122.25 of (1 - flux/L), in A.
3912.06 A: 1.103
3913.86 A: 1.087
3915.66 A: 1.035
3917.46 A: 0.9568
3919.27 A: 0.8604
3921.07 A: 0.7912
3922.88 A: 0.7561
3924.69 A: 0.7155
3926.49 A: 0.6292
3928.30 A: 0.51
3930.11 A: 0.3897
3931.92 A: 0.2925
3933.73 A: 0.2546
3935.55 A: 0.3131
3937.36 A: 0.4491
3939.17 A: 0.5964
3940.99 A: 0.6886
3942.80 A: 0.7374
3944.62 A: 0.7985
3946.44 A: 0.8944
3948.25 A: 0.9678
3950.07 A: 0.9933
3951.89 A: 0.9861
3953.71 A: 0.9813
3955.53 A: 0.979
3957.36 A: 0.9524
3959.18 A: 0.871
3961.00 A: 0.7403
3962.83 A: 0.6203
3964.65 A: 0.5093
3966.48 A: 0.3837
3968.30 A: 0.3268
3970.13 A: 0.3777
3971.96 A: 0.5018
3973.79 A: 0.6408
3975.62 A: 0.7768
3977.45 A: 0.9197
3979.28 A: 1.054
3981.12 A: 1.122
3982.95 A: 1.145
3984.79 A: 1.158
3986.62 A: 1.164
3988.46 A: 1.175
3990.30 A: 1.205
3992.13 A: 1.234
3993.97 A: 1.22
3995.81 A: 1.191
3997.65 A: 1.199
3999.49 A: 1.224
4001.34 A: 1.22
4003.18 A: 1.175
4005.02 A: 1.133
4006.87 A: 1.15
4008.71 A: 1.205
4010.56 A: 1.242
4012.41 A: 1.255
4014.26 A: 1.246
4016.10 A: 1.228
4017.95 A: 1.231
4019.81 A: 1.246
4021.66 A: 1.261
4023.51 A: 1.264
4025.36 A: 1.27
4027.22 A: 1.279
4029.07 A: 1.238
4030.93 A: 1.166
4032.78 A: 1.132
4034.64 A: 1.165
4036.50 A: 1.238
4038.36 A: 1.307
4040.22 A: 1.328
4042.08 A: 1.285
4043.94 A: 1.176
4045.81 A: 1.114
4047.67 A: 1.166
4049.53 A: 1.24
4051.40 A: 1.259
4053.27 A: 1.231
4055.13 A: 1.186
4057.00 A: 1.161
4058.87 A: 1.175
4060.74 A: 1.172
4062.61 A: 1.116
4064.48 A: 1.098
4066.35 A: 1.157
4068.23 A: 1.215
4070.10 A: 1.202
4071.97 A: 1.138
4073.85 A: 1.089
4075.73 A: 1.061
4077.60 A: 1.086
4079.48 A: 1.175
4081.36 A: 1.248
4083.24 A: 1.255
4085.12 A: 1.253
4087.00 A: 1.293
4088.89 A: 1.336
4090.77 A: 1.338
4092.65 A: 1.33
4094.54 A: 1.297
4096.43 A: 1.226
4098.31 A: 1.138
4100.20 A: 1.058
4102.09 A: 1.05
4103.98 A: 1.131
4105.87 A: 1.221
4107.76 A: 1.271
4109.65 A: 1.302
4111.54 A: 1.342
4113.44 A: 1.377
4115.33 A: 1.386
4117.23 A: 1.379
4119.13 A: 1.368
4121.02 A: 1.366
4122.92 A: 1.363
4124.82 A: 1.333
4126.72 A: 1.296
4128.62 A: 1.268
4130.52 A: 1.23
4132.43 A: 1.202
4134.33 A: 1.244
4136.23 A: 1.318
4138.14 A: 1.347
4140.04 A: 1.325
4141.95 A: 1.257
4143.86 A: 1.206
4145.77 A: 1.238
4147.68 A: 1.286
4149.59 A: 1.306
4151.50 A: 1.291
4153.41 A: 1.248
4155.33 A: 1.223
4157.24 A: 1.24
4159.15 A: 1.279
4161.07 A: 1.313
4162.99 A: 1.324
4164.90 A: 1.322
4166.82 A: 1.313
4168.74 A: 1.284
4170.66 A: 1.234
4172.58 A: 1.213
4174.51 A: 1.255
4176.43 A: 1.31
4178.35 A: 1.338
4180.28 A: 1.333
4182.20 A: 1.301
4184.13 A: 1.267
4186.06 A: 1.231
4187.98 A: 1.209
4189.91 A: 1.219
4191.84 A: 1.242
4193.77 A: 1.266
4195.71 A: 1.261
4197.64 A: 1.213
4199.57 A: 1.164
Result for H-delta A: -1.8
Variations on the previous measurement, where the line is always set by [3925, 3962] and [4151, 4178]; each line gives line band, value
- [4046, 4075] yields -4.80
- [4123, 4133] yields -0.81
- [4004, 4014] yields -3.76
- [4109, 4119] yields -1.87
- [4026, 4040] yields -4.35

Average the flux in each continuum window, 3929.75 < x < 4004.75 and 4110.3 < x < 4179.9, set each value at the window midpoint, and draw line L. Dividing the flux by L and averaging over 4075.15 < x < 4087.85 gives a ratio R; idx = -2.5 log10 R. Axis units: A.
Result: -0.060 mag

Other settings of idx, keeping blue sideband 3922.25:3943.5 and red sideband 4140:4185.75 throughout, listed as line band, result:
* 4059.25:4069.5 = -0.207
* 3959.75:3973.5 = 0.230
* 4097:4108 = -0.059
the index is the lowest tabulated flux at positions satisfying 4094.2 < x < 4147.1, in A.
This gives 1.05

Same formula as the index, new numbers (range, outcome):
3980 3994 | 1.122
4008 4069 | 1.098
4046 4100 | 1.061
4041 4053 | 1.114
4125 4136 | 1.202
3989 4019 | 1.133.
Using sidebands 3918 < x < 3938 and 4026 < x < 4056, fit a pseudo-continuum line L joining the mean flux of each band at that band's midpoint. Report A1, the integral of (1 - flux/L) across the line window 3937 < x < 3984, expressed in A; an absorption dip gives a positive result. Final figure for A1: -2.5 A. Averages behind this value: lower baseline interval 0.55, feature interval 0.775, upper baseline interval 1.22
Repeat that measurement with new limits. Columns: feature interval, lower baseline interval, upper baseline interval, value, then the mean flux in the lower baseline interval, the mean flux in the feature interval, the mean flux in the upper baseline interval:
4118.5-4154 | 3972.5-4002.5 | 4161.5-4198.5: -1.7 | 1.1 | 1.29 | 1.27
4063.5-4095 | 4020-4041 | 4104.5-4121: 2.1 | 1.24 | 1.21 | 1.33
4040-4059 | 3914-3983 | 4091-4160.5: -3.2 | 0.723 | 1.21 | 1.27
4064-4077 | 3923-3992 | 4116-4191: -0.9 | 0.758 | 1.14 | 1.28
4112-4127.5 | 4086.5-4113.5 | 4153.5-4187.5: -1.3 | 1.24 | 1.36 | 1.28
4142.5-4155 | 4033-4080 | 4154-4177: 0.0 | 1.18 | 1.26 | 1.27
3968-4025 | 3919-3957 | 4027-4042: -3.4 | 0.696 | 1.09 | 1.23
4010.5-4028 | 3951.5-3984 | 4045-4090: -4.8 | 0.77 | 1.25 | 1.19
